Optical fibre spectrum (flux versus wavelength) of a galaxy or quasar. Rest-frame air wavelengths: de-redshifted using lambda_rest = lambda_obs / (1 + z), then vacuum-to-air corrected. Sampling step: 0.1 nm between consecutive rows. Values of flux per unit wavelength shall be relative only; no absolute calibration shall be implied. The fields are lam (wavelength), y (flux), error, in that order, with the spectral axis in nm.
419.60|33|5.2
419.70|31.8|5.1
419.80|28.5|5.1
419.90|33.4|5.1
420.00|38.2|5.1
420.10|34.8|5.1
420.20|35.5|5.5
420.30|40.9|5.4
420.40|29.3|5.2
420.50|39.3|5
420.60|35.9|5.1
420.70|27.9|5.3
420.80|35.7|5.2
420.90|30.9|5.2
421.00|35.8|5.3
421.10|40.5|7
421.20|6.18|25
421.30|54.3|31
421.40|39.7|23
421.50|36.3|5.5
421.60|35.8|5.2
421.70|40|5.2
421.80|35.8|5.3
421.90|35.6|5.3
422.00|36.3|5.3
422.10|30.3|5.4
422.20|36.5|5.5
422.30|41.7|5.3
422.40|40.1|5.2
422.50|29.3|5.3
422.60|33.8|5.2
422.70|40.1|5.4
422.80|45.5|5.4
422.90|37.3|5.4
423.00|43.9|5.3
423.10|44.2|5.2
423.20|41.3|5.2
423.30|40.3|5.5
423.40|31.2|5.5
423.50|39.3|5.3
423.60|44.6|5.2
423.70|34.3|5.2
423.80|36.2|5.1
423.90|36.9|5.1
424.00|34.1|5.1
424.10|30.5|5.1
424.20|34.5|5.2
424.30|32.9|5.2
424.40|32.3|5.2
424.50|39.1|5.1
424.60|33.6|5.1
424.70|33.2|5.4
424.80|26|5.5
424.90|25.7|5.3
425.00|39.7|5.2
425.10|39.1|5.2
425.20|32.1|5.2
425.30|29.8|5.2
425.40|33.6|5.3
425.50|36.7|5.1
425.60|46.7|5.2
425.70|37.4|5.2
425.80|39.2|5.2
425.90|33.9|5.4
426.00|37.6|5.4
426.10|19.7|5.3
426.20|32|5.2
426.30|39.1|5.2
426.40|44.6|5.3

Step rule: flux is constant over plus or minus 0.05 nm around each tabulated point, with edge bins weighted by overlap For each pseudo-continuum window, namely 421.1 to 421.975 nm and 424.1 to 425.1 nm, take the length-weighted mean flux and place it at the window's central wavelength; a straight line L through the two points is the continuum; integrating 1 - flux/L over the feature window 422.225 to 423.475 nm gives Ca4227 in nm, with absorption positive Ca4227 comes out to -0.16 nm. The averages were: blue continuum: 35.8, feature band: 39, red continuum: 33.2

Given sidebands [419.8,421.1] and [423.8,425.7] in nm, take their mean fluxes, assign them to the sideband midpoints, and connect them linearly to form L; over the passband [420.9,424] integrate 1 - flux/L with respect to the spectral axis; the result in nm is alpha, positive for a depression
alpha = -0.24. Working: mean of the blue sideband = 34.8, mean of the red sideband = 34.4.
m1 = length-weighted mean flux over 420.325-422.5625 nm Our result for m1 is 35.2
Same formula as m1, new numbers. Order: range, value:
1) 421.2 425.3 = 36.4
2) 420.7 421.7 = 34.9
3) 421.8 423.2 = 38.1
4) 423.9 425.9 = 34.6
